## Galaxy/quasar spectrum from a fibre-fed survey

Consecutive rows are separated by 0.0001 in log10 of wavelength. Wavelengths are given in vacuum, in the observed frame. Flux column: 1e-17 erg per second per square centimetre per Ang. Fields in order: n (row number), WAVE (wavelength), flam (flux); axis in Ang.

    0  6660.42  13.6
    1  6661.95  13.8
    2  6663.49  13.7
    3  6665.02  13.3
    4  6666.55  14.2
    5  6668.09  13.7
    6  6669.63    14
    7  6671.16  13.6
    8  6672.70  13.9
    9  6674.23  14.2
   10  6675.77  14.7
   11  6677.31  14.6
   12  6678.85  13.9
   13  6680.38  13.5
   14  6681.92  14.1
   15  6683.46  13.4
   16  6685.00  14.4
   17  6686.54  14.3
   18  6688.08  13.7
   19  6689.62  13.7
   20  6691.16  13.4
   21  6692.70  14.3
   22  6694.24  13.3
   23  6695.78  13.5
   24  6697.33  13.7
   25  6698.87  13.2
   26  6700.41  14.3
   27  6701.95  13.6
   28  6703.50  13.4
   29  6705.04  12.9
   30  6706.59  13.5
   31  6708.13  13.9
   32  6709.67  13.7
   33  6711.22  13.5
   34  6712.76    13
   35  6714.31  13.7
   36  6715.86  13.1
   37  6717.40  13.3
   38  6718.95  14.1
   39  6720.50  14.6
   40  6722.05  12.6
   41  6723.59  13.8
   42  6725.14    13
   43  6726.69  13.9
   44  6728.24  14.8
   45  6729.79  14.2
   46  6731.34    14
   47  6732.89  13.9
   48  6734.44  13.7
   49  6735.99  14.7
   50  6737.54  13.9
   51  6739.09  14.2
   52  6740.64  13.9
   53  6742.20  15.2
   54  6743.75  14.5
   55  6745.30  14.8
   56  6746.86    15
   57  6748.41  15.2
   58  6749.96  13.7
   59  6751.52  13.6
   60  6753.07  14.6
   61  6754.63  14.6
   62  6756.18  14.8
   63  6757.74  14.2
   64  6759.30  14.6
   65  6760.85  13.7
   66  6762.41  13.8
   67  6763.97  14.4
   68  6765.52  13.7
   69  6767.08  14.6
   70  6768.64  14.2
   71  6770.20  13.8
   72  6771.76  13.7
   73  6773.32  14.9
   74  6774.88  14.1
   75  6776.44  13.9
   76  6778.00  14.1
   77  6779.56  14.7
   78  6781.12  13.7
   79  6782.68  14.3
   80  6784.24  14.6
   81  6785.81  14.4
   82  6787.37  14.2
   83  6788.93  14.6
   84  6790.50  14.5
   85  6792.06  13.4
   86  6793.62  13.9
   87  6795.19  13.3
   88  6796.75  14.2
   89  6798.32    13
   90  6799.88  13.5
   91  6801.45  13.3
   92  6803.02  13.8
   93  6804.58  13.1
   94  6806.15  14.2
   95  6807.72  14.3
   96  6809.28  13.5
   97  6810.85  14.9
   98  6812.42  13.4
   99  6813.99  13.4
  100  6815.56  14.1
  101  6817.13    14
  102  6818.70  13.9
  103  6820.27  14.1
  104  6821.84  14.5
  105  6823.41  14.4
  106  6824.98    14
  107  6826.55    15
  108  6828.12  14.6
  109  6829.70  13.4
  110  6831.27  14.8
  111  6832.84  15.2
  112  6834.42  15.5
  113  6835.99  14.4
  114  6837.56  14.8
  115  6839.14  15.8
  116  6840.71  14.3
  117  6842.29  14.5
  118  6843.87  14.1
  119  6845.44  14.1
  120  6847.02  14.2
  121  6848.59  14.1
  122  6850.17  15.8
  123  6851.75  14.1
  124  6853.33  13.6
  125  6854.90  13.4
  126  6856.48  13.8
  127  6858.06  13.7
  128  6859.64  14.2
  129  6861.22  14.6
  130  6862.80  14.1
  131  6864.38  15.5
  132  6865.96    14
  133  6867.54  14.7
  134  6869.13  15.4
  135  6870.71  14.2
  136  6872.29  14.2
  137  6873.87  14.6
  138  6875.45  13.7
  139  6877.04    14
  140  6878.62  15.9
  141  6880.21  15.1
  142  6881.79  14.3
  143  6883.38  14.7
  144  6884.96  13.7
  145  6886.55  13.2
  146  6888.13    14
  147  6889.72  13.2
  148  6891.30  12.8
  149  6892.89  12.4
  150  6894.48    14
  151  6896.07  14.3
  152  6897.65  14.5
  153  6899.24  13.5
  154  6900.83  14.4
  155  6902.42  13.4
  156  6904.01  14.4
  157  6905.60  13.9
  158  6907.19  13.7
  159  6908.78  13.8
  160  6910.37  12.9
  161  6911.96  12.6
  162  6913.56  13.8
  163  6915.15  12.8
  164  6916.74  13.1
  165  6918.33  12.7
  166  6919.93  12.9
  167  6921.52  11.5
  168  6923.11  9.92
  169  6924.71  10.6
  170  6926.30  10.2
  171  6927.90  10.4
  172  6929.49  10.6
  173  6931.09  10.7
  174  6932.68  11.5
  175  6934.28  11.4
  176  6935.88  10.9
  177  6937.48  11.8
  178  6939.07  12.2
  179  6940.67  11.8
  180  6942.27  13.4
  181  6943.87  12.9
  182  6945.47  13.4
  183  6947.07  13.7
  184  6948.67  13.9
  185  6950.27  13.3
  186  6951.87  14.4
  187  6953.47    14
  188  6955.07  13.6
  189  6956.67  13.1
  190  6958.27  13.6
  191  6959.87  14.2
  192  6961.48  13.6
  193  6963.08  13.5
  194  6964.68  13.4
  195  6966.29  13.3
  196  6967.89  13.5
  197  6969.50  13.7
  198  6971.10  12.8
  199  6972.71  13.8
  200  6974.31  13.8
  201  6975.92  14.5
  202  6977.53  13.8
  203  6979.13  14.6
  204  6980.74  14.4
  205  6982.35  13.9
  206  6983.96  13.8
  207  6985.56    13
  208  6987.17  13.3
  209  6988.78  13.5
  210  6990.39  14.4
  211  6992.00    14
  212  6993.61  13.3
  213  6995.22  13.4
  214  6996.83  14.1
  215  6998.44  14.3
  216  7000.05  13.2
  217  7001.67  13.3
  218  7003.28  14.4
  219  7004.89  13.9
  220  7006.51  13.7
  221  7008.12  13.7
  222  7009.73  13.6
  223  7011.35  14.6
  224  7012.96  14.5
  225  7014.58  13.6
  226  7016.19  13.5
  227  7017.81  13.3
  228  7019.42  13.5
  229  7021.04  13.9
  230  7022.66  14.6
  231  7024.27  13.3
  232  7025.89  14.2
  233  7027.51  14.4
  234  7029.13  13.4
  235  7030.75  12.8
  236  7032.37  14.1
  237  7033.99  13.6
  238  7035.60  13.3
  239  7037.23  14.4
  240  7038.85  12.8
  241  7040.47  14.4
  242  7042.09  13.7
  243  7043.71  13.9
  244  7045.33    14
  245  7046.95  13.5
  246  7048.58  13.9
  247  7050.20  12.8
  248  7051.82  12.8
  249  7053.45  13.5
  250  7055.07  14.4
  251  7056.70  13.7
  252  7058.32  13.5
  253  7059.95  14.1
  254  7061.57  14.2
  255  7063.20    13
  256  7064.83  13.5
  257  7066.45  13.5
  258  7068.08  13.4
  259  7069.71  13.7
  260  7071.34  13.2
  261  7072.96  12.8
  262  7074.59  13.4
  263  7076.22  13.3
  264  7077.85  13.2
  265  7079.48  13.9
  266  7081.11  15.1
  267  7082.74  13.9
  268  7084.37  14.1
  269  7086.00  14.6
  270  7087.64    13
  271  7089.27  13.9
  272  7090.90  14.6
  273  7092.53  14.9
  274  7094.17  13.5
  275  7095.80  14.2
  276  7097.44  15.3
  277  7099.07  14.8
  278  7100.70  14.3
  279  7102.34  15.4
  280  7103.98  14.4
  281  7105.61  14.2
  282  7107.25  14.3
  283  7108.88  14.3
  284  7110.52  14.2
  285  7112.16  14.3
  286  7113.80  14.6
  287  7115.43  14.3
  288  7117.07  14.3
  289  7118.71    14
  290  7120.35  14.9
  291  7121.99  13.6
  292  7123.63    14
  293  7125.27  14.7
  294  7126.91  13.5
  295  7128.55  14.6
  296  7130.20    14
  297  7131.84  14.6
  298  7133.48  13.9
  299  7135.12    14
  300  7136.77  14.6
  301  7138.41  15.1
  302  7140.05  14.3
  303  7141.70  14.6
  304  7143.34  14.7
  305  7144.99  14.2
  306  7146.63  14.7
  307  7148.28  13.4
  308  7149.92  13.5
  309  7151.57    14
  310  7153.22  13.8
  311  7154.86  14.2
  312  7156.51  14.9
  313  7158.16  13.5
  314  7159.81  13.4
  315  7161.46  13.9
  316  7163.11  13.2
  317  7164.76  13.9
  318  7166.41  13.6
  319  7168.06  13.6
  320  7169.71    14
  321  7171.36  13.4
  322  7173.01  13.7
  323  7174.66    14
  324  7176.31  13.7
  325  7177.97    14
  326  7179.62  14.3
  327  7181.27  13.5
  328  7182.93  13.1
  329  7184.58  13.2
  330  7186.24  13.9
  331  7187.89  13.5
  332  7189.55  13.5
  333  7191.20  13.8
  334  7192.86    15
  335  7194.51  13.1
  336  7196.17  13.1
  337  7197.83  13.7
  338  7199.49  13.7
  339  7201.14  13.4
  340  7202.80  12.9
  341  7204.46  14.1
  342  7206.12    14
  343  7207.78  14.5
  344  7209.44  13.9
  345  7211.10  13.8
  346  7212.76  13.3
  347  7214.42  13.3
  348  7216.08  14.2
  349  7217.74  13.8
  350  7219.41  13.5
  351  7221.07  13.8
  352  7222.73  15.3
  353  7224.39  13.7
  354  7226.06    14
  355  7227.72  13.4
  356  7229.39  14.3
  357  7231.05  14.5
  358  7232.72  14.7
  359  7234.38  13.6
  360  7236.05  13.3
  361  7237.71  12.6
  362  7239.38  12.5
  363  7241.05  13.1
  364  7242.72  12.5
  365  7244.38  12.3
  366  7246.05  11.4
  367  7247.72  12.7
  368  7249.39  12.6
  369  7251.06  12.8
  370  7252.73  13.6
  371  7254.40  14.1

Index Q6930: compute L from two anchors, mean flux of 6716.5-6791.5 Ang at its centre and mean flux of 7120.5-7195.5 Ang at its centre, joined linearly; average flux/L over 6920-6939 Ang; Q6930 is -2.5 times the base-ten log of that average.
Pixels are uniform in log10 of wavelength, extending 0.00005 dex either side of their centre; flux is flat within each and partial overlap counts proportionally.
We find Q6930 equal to 0.27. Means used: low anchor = 14.2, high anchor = 14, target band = 11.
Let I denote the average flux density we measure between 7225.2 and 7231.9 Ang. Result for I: 14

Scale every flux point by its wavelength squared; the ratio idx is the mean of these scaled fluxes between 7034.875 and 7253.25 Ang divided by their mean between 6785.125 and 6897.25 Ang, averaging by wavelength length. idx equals 1.1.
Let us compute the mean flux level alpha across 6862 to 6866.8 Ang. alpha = 14.5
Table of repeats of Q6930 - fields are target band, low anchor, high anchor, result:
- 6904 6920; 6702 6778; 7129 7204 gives 0.053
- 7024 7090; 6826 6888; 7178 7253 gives 0.021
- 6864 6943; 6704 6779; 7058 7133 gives 0.074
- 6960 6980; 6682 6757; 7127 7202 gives 0.016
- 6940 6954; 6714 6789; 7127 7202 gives 0.048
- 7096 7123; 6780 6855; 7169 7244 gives -0.049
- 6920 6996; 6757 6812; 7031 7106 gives 0.079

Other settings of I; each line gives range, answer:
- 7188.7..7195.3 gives 13.9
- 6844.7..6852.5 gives 14.5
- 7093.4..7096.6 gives 13.9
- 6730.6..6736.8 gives 14.1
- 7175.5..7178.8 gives 13.8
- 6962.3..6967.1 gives 13.4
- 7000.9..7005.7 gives 13.9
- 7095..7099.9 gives 14.8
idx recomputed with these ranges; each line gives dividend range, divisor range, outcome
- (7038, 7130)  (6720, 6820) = 1.09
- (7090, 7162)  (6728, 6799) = 1.12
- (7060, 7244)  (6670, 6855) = 1.11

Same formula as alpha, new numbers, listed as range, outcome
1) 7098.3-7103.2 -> 14.8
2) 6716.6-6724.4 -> 13.7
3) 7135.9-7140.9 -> 14.6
